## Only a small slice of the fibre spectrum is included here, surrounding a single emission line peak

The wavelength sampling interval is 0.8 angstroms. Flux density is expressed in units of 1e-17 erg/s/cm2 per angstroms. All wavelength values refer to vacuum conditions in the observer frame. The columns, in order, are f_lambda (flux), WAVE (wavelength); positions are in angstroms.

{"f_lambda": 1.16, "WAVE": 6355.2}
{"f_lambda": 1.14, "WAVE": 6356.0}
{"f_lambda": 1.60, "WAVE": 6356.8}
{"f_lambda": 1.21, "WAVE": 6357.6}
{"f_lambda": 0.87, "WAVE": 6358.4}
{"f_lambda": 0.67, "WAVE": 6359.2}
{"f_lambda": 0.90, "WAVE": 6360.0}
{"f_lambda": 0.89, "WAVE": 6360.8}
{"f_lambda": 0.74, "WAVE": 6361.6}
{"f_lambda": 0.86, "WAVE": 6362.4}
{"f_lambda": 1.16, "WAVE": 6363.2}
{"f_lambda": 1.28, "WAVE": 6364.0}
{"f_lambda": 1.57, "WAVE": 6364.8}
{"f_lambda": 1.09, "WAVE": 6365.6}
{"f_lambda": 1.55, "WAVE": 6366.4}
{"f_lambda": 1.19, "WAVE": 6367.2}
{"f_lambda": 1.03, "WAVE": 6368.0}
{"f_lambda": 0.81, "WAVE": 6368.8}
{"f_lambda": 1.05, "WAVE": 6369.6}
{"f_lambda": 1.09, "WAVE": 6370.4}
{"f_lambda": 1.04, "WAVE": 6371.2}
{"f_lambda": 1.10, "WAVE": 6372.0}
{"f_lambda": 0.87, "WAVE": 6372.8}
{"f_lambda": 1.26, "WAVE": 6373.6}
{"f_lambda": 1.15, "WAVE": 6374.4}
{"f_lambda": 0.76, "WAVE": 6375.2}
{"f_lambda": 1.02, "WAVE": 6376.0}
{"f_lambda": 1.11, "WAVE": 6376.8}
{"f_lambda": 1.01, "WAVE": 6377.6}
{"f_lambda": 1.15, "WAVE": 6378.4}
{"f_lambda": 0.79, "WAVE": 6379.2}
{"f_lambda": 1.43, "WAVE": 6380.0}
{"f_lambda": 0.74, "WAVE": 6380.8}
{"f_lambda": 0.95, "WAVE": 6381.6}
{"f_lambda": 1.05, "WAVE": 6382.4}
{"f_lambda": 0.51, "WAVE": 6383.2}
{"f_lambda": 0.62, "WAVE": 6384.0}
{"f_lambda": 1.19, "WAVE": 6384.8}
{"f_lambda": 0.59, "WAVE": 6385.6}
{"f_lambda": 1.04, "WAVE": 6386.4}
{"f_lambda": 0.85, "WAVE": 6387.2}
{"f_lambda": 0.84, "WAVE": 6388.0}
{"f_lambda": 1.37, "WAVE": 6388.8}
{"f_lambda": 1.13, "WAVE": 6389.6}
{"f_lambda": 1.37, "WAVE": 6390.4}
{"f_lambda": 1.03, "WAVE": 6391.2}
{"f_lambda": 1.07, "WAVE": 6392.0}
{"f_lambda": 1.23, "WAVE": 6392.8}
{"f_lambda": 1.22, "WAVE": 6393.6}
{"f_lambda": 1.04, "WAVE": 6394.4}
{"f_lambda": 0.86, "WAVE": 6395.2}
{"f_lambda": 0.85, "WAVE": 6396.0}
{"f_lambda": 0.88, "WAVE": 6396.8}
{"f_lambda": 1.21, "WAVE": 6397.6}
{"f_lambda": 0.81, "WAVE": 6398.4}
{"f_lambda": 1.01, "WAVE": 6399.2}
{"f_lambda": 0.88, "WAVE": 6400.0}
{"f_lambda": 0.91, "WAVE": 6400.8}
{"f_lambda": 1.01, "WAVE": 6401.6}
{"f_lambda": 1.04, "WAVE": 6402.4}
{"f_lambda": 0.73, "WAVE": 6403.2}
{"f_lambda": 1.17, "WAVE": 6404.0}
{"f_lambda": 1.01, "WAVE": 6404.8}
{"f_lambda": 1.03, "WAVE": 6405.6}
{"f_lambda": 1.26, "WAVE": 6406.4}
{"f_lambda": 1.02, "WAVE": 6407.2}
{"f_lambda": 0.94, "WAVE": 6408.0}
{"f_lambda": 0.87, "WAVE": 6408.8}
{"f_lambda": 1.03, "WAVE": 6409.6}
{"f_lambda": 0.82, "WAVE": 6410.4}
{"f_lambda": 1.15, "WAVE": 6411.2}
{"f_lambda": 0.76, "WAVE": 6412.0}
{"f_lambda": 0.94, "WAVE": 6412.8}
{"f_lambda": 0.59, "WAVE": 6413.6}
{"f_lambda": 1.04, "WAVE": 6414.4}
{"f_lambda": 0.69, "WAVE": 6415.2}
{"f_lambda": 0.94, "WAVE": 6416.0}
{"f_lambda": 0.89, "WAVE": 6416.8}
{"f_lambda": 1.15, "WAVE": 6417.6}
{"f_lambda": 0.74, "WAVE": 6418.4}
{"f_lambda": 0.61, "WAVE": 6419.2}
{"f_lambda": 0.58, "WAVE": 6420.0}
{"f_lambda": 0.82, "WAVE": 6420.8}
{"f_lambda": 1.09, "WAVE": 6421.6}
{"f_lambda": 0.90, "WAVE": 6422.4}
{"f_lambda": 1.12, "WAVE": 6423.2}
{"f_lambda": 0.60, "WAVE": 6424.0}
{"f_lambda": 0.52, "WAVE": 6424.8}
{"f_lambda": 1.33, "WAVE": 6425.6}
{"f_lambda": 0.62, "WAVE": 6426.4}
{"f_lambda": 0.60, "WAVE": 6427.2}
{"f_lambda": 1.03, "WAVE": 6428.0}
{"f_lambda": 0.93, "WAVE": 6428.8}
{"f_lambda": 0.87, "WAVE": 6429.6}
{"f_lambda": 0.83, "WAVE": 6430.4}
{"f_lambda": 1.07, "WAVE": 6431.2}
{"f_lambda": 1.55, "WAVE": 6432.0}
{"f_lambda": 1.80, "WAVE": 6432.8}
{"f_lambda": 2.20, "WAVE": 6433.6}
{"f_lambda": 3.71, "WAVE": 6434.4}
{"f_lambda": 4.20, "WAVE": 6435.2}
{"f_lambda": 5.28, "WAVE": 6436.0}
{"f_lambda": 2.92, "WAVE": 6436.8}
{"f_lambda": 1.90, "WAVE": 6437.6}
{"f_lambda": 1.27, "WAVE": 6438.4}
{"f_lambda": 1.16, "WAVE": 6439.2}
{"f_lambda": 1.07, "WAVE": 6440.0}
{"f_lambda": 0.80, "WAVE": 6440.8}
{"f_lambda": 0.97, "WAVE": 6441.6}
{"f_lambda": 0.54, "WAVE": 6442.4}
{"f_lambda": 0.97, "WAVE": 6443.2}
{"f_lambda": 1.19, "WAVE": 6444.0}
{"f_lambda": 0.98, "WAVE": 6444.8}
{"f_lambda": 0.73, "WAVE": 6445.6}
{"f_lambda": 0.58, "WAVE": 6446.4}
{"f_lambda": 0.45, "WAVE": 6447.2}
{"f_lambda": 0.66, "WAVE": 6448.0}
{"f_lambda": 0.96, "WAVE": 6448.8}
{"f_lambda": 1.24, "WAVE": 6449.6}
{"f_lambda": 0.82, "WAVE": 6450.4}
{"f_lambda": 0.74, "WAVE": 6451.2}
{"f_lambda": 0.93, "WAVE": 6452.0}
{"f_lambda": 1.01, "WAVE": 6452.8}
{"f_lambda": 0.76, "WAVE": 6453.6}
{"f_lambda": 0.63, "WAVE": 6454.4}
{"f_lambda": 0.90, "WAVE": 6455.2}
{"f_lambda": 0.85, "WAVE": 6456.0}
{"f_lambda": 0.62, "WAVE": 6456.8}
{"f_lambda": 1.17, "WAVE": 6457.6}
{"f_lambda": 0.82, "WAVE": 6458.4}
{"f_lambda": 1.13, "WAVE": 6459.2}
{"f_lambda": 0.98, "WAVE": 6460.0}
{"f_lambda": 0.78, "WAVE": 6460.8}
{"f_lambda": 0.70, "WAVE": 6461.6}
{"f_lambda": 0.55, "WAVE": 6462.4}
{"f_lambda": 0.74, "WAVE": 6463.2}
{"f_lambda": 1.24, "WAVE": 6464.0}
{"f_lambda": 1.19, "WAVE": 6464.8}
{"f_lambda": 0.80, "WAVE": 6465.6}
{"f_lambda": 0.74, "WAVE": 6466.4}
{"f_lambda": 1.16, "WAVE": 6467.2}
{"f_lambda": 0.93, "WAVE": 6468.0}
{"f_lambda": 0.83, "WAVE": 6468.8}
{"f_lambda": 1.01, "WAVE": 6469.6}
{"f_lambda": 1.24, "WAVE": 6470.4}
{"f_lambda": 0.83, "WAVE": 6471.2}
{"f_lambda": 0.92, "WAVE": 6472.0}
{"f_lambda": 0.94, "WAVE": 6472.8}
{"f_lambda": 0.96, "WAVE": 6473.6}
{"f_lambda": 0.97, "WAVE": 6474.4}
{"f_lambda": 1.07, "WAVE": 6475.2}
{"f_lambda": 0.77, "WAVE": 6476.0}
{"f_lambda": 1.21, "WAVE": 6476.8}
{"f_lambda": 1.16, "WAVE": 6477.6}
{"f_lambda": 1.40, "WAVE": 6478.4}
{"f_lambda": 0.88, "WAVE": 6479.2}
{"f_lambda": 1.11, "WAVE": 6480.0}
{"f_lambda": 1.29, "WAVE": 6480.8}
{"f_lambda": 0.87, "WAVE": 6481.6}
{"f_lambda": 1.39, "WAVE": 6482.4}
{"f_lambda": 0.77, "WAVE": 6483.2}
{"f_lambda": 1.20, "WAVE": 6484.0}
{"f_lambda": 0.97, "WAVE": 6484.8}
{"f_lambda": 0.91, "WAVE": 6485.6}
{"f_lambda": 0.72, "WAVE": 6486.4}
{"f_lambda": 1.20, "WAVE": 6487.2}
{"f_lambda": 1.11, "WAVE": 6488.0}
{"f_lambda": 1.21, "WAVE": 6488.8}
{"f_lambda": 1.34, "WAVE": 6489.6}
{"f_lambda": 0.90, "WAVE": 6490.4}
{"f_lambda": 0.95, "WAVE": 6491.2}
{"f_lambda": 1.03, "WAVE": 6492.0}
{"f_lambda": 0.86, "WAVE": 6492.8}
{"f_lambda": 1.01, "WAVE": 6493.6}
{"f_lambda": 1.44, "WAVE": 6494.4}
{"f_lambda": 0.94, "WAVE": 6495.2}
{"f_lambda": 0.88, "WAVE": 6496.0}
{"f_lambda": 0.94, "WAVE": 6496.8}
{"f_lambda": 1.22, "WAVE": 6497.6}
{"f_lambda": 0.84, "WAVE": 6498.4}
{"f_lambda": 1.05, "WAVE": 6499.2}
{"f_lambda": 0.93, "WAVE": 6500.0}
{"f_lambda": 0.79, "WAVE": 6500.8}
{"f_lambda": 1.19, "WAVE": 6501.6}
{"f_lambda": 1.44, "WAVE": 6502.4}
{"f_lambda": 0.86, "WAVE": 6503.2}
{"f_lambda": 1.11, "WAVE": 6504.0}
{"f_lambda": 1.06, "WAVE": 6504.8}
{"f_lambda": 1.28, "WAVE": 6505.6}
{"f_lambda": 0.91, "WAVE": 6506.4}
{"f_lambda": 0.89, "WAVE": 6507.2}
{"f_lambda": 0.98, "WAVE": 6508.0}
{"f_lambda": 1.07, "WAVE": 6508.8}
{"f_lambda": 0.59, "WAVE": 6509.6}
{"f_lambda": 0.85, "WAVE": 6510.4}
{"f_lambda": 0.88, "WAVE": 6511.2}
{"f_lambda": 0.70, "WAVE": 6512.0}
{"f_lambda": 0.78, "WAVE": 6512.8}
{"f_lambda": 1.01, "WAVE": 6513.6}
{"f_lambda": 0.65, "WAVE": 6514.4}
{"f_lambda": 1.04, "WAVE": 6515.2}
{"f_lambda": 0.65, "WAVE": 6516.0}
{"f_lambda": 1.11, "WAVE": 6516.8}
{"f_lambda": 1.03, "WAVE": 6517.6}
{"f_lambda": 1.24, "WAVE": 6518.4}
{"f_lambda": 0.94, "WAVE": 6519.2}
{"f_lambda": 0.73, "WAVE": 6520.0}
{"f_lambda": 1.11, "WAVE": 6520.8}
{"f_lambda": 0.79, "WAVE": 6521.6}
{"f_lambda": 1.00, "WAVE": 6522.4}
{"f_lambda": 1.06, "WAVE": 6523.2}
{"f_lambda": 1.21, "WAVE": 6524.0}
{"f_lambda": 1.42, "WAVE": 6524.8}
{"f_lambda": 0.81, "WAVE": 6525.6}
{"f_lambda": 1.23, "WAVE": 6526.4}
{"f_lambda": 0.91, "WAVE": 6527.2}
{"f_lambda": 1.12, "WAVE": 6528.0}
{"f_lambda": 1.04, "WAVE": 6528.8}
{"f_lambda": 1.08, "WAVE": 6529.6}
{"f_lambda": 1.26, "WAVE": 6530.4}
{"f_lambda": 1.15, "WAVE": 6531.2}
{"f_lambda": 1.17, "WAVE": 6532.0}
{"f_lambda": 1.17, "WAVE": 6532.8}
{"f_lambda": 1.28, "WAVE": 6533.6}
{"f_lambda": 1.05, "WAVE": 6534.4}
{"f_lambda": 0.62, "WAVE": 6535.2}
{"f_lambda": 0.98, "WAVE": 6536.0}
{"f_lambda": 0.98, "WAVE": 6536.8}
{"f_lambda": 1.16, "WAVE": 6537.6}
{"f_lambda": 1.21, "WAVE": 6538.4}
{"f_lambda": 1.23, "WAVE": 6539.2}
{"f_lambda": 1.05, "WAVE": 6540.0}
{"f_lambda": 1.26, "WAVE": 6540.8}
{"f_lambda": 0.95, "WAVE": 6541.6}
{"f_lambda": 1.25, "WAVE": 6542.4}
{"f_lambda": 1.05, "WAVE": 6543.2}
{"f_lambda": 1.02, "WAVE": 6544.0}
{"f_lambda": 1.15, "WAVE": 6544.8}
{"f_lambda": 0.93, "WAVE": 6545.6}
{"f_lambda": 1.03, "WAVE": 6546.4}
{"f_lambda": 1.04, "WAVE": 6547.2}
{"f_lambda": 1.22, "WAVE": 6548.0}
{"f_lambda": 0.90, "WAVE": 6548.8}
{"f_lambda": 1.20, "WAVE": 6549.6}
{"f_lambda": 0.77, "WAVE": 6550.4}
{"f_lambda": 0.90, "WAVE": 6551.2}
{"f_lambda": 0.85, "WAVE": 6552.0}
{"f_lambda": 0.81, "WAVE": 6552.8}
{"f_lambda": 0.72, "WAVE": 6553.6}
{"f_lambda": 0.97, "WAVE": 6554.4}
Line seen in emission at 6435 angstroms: H-beta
